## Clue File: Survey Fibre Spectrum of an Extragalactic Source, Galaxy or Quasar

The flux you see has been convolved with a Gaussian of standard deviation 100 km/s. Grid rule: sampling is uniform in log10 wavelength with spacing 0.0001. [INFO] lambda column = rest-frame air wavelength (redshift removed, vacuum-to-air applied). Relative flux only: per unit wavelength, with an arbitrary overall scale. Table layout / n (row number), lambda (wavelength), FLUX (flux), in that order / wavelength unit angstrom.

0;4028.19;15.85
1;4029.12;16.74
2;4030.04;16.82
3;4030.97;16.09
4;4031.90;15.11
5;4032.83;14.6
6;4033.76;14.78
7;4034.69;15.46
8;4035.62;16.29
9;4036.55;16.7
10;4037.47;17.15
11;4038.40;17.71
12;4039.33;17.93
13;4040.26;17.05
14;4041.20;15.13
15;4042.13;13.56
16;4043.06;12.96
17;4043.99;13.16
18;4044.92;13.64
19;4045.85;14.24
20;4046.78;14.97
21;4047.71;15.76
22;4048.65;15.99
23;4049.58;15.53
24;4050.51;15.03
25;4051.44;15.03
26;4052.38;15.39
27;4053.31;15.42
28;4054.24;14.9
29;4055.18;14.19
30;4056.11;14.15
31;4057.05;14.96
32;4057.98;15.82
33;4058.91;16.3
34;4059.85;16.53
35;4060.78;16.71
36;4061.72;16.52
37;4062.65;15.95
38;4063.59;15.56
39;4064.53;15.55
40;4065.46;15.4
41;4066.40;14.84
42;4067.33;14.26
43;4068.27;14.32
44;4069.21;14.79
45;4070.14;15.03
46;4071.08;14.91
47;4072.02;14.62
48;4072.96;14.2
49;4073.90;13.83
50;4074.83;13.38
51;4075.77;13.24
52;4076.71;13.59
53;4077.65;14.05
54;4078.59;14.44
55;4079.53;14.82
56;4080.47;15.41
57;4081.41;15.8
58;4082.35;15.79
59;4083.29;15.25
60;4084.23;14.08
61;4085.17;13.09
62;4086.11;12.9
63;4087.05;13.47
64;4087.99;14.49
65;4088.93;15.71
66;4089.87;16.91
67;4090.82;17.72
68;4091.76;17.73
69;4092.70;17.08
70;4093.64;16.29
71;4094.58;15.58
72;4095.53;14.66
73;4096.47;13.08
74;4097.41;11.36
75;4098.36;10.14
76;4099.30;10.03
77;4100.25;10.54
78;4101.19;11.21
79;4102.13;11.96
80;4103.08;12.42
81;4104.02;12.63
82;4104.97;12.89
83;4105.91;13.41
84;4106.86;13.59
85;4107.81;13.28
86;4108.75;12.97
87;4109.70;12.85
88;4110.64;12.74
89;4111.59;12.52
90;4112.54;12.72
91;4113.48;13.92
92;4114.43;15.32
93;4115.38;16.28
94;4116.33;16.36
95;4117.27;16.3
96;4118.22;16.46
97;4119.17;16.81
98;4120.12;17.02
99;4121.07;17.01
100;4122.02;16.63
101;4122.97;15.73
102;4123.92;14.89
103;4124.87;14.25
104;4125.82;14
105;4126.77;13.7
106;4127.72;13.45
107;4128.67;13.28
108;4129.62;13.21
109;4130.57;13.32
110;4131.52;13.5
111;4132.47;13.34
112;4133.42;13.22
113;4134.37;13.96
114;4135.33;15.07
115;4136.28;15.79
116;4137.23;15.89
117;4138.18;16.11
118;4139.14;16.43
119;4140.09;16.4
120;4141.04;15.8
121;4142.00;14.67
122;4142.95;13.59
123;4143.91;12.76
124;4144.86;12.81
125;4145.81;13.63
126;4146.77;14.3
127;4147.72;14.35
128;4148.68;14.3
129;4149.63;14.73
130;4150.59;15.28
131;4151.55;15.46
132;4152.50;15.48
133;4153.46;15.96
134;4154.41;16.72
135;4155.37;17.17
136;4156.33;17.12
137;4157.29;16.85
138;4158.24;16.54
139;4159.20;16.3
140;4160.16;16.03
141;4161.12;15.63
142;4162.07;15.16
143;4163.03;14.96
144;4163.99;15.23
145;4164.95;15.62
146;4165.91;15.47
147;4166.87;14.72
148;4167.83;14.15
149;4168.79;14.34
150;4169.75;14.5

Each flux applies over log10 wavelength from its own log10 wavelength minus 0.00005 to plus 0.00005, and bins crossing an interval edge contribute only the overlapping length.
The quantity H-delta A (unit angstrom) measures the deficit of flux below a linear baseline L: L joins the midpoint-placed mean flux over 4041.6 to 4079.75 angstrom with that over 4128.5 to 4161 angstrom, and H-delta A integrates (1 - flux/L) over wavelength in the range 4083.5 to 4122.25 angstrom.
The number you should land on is 1.9 angstrom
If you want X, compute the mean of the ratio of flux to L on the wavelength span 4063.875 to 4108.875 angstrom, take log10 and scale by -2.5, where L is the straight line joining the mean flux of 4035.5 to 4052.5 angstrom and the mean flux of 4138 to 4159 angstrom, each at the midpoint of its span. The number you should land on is 0.09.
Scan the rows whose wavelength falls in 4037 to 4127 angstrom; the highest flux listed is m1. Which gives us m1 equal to 17.93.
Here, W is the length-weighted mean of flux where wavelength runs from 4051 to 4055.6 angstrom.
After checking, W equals 15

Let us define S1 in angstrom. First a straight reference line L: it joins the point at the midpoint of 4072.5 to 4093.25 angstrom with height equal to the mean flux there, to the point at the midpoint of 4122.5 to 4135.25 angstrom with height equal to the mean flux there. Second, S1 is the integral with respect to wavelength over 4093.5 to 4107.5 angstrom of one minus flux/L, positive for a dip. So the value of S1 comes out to 1.9 angstrom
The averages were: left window 14.9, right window 13.9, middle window 12.6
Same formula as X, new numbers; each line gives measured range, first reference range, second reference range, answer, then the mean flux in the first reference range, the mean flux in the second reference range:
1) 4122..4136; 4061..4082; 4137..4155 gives 0.07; 14.8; 15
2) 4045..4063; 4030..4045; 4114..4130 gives 0.01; 15.5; 15.3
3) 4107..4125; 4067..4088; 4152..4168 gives 0.01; 14.3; 15.9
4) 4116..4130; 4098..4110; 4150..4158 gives -0.12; 12.2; 16.2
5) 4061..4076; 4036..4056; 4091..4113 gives -0.03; 15.3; 13.2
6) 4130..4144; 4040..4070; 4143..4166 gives 0.04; 15.1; 15.3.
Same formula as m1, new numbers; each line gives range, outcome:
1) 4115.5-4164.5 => 17.17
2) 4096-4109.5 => 13.59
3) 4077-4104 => 17.73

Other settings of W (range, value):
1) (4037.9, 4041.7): 16.9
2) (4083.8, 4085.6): 13.6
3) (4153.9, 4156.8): 17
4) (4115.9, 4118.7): 16.4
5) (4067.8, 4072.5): 14.7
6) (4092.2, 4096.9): 15.4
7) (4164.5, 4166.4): 15.5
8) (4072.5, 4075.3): 13.8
